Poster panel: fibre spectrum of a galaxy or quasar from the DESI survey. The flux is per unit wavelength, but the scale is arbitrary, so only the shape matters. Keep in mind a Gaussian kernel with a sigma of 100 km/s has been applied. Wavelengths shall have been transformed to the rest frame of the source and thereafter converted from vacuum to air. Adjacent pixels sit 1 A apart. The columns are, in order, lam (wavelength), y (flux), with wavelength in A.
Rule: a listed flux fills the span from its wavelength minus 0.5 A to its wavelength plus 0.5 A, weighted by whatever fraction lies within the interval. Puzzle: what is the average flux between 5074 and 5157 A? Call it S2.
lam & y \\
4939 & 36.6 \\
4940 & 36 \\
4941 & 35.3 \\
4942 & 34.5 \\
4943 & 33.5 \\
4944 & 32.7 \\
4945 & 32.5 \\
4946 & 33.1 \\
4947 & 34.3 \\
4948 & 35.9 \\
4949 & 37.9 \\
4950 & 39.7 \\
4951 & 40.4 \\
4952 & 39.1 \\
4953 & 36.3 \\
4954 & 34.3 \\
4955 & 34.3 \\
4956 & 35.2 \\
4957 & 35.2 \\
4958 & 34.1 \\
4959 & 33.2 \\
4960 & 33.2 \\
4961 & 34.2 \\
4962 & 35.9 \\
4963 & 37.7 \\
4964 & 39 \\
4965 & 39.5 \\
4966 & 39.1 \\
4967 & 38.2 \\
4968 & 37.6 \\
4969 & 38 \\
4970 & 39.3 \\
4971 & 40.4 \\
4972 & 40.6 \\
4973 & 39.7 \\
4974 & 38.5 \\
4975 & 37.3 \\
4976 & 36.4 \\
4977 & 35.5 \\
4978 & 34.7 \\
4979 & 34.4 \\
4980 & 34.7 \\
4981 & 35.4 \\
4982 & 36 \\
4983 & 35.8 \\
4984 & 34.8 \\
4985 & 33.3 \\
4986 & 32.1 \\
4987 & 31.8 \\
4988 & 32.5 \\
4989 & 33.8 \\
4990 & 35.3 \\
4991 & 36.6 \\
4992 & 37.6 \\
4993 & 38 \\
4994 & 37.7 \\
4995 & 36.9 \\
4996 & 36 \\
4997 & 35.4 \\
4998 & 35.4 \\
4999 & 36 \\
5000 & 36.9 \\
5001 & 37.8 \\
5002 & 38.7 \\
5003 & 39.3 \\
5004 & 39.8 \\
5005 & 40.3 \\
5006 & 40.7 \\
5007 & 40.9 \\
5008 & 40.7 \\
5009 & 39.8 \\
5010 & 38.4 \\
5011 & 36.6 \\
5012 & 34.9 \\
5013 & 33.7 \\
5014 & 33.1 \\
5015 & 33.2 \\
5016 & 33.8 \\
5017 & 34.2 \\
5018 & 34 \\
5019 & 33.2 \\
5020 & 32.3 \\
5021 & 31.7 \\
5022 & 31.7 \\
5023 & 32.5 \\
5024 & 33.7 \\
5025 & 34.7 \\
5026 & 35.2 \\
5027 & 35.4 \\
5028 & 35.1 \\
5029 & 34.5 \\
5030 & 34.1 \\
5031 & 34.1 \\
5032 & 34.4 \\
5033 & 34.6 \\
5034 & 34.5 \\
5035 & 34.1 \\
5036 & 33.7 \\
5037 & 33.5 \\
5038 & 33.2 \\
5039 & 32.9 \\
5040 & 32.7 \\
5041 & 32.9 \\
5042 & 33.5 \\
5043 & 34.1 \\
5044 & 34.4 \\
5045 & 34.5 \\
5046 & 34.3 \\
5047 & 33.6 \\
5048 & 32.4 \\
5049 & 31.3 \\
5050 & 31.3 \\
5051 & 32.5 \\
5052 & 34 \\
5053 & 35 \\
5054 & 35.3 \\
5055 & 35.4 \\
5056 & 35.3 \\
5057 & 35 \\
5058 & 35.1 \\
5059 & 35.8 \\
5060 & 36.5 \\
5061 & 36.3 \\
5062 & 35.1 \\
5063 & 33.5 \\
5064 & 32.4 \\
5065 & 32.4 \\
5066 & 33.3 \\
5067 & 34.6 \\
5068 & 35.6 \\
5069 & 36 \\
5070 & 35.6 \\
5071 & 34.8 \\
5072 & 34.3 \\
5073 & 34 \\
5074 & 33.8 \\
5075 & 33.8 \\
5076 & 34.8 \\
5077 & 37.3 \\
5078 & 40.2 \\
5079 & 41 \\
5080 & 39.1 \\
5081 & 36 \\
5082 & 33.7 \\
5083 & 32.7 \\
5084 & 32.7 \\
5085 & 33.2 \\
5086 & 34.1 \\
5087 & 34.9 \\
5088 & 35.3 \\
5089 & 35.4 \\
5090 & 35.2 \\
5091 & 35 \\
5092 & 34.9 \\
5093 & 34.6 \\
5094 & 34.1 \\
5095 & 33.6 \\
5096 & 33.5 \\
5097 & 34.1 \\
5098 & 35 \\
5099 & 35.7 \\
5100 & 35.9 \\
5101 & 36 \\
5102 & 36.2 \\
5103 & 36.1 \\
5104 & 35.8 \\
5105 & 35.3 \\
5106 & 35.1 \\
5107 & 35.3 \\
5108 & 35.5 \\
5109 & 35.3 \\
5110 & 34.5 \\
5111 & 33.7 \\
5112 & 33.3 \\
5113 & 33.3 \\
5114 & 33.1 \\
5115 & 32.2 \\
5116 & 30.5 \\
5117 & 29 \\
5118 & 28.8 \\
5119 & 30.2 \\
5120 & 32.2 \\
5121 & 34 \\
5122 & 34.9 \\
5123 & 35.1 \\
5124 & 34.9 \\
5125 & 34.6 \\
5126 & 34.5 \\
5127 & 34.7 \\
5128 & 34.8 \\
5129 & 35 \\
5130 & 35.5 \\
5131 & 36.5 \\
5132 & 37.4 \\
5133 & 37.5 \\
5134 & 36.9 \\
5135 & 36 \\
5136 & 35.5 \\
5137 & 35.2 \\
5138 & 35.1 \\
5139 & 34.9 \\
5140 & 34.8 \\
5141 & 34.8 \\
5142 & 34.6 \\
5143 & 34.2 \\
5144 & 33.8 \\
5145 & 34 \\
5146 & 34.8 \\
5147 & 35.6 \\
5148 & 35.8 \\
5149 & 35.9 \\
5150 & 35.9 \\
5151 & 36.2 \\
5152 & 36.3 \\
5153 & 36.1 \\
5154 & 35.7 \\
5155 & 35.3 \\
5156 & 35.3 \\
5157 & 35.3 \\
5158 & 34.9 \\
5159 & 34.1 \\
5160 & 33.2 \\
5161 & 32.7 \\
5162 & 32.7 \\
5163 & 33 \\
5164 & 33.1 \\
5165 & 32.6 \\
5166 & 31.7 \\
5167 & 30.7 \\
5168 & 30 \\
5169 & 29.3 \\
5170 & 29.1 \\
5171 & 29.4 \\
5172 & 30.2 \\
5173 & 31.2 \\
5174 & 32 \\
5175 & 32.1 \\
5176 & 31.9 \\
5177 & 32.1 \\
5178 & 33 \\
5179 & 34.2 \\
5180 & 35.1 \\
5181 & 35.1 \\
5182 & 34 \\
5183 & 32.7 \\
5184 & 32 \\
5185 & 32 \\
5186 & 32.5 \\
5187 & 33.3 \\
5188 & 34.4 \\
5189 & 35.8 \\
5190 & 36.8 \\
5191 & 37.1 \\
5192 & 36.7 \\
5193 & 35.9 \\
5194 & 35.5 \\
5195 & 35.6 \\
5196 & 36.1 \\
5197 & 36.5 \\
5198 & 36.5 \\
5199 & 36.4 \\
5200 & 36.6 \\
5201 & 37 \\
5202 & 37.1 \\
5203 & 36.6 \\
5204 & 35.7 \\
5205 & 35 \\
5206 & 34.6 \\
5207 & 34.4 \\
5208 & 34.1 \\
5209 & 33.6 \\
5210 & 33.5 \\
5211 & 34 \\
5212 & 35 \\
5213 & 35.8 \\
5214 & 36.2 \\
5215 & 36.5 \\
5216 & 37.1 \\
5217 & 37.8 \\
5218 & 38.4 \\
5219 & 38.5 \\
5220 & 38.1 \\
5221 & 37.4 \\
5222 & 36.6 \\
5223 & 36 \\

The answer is 34.9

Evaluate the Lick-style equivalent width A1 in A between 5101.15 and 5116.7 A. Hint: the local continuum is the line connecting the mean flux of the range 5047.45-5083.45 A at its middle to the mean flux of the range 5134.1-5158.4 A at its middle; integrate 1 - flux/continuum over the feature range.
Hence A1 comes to 0.3 A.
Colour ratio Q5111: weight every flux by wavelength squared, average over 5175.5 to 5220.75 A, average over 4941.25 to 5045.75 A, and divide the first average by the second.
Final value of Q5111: 1.1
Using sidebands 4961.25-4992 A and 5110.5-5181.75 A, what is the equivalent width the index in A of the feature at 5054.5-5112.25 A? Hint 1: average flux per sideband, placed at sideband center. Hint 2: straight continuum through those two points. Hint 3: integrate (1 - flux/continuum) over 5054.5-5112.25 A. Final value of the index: -0.5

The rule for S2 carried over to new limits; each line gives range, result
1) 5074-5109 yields 35.3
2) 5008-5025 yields 34.4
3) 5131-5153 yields 35.5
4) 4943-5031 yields 36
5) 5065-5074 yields 34.6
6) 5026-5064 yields 34.1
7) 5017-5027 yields 33.4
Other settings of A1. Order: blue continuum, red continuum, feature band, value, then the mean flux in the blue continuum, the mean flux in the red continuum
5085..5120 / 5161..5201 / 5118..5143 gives -0.7 A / 34.1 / 33.5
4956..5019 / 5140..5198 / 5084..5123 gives 0.8 A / 36.5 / 33.9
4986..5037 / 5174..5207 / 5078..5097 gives 0.1 A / 35.5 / 34.8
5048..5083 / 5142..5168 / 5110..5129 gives 0.8 A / 34.9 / 34.3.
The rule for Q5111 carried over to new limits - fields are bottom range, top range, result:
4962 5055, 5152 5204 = 1.02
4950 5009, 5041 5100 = 0.98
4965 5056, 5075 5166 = 1.02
